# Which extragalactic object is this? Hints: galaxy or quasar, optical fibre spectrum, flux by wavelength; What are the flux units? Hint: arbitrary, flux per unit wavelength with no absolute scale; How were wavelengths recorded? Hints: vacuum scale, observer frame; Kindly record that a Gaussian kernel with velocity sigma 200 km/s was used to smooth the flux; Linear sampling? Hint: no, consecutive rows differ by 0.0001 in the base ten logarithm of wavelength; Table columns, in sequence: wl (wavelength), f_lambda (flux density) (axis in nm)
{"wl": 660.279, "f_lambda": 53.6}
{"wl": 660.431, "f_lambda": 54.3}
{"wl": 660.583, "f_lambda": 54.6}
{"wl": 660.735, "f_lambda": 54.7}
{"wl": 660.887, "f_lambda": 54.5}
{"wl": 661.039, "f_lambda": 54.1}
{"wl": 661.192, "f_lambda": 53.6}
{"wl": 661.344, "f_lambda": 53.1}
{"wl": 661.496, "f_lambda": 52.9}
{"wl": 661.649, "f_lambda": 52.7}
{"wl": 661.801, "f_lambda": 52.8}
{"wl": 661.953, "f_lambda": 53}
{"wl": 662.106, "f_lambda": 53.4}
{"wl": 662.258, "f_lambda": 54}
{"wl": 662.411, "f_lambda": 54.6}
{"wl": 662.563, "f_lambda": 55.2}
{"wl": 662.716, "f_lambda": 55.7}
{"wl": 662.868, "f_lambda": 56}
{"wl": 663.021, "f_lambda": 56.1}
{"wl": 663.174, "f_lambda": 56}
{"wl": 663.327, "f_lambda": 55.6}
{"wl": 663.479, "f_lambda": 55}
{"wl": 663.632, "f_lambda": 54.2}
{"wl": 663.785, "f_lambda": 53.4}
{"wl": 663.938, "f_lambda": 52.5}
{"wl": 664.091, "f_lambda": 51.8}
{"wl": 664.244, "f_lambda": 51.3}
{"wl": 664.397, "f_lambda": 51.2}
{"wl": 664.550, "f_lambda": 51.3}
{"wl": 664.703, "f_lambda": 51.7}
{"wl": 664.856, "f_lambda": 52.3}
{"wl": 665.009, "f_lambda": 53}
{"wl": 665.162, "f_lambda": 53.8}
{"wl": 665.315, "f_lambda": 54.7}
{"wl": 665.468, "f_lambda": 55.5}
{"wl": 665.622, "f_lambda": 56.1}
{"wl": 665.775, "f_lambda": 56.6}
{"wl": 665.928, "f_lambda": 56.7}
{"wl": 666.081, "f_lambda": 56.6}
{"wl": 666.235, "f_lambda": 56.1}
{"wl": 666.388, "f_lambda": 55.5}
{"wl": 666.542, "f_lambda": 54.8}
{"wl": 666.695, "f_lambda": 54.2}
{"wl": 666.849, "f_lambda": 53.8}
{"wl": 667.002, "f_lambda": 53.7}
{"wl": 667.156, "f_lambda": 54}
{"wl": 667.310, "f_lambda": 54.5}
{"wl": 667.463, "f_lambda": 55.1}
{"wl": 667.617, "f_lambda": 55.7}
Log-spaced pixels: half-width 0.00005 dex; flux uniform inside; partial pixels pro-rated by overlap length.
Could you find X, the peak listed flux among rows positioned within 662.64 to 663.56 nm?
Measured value 56.1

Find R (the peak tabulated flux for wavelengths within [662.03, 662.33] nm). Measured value 54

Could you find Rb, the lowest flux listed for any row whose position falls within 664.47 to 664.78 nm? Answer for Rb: 51.3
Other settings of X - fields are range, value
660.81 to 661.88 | 54.5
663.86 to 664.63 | 52.5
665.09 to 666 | 56.7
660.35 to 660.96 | 54.7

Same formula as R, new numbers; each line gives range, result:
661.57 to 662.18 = 53.4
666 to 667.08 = 56.6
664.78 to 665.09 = 53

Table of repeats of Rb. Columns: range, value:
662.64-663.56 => 55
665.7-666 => 56.6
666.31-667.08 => 53.7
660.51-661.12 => 54.1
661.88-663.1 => 53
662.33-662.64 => 54.6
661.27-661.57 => 52.9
